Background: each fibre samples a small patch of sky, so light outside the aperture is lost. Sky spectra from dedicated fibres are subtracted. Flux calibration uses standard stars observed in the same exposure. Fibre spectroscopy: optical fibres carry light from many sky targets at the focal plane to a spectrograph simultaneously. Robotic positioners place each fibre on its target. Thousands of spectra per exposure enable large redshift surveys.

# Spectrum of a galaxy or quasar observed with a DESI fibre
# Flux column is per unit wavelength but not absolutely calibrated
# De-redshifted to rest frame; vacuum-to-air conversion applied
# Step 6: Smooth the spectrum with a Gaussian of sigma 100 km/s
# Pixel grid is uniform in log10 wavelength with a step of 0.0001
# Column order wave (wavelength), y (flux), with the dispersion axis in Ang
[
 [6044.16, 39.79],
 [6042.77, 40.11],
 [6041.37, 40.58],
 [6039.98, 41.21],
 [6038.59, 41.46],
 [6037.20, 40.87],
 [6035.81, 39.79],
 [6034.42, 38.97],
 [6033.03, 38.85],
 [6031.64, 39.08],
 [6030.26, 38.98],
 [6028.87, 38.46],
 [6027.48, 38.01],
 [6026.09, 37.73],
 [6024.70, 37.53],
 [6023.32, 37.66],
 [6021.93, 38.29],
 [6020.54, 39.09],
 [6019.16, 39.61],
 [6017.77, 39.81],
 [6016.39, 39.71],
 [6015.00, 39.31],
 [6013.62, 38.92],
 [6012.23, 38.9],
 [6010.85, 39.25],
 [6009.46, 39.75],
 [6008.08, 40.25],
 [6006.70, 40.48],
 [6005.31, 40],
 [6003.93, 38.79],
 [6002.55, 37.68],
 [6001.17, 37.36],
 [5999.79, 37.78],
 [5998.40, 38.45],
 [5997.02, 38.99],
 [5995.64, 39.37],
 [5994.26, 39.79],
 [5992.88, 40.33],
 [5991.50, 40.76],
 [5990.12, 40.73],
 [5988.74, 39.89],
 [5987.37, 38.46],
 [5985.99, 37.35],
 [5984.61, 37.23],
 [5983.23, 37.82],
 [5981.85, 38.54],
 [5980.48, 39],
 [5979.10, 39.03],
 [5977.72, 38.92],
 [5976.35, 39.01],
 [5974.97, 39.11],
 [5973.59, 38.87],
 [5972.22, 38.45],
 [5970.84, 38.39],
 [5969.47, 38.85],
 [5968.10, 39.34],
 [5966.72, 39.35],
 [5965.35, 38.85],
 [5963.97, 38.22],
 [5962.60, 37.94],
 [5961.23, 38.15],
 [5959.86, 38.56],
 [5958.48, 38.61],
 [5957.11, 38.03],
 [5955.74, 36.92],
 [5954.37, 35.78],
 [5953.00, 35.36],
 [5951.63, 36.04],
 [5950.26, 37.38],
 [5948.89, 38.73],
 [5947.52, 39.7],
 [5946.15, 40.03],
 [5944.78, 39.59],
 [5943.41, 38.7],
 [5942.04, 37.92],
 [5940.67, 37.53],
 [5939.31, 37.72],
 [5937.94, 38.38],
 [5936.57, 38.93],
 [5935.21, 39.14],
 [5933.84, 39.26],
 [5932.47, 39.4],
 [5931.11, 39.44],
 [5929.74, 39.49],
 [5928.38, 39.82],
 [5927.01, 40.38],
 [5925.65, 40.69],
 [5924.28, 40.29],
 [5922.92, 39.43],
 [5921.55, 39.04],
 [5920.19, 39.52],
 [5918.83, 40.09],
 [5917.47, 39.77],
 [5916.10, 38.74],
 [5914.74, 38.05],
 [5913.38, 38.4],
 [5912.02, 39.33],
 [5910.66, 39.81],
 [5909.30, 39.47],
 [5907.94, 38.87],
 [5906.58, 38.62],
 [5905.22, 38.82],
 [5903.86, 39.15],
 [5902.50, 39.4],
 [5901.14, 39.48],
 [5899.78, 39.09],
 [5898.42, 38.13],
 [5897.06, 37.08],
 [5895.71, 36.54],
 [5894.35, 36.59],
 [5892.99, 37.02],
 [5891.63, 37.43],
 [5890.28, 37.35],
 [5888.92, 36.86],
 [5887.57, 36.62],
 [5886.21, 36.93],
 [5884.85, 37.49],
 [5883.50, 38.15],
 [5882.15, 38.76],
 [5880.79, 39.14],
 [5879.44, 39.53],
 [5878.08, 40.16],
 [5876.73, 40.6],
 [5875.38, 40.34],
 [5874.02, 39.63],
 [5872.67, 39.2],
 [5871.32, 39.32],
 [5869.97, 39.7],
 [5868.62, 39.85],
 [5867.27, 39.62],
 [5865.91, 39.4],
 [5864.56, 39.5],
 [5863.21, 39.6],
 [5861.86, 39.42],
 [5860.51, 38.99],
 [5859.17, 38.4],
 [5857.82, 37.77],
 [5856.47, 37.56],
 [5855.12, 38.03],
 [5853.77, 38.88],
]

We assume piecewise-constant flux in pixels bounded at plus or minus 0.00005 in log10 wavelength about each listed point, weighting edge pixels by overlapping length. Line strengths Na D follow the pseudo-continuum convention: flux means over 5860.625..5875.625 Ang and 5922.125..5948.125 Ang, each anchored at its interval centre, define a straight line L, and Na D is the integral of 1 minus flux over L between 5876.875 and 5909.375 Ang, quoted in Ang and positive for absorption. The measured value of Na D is 1.0 Ang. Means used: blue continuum 39.5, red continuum 39.2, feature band 38.2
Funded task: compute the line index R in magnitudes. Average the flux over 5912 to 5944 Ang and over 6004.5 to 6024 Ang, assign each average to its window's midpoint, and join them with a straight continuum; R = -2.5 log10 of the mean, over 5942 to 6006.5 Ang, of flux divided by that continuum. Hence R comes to 0.019 mag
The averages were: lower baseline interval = 39.1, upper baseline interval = 39.3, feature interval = 38.6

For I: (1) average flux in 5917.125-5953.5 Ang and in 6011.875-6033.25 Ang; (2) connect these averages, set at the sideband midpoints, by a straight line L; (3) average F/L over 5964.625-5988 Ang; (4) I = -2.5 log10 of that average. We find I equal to 0.007 mag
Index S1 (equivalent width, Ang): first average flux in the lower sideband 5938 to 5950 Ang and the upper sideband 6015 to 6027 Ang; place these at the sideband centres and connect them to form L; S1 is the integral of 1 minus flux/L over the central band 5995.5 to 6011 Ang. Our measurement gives -0.1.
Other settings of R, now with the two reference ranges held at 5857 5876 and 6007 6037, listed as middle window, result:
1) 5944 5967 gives 0.03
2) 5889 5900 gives 0.06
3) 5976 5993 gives 0.00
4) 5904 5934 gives -0.01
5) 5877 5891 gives 0.03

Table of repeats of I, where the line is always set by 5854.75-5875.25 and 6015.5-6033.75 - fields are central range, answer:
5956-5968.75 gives 0.010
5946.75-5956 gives 0.049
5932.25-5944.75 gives 0.010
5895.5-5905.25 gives 0.014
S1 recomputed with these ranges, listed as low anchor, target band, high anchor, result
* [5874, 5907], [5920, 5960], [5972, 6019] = 0.0 Ang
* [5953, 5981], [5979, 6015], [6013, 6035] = -0.4 Ang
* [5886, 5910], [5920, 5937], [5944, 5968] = -0.7 Ang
